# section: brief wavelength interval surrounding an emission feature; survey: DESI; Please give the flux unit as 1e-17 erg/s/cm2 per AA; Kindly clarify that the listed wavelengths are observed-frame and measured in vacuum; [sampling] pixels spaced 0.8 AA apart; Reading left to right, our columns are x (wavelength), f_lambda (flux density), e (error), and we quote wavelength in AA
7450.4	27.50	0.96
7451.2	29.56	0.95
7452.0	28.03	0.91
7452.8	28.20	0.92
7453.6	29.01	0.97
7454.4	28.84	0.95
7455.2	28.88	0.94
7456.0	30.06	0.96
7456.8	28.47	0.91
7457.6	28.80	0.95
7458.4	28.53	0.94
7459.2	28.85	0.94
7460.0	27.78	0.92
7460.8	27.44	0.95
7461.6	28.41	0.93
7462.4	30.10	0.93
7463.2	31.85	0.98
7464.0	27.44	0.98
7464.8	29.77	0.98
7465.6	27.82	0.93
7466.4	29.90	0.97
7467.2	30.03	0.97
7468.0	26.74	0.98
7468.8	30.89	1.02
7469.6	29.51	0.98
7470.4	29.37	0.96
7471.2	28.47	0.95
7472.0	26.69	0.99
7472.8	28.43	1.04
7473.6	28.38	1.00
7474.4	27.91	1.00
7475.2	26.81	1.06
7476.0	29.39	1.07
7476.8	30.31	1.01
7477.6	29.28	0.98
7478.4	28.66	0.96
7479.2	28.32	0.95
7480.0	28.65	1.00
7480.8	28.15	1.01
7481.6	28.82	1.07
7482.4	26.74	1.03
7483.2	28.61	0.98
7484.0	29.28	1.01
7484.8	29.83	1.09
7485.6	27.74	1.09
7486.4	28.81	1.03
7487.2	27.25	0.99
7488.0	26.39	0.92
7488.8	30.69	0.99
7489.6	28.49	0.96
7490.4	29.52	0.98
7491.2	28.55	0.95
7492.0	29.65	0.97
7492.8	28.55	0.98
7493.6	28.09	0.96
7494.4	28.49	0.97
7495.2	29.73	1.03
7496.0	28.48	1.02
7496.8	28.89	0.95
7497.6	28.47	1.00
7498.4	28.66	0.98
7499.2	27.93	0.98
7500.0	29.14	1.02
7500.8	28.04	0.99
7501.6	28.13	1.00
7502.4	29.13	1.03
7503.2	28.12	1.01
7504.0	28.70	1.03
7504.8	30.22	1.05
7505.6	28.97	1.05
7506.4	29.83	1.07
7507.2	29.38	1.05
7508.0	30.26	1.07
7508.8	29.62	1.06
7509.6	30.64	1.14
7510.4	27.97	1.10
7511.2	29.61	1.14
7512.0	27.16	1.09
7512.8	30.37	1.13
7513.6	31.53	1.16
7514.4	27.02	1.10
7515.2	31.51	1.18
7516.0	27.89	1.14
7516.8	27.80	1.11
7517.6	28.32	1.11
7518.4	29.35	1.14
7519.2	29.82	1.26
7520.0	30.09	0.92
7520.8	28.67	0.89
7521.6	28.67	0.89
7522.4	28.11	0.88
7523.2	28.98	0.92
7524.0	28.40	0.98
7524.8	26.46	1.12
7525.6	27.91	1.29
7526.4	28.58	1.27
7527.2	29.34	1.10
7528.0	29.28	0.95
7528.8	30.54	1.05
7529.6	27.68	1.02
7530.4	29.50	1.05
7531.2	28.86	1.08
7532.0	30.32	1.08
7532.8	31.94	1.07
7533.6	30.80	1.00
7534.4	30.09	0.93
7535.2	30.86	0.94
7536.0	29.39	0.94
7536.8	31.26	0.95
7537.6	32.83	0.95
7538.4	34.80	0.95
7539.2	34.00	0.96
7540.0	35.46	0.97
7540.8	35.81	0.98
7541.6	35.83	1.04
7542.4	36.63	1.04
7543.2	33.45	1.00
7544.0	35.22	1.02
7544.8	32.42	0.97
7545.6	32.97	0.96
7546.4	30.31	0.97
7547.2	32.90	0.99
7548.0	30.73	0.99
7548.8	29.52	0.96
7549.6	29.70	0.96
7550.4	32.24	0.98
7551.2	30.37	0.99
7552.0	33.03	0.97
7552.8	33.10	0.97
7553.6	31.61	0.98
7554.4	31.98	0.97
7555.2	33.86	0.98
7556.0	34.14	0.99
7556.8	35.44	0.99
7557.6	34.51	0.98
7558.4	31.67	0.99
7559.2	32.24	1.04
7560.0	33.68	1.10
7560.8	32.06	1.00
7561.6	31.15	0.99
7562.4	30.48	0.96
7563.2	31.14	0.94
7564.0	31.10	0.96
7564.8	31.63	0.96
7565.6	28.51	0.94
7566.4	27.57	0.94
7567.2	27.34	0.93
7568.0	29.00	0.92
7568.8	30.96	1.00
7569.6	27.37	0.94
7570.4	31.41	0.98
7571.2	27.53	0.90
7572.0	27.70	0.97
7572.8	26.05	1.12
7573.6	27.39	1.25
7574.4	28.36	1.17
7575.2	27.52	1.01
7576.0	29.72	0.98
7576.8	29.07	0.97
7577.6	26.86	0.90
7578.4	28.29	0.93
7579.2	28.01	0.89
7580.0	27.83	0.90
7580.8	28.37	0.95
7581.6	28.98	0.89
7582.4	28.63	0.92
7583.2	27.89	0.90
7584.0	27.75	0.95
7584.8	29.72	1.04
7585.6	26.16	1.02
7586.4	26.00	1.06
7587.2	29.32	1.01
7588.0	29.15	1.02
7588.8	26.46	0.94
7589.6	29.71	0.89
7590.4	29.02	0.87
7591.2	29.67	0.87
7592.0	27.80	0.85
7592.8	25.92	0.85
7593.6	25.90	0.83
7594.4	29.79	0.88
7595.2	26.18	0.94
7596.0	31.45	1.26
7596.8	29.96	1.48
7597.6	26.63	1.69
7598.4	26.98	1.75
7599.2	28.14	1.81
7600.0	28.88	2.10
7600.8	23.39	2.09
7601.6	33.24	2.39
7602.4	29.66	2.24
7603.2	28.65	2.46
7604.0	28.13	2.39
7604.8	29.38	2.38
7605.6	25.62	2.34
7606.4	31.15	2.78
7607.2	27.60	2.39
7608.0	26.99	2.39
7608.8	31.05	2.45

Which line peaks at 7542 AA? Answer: [S II] 6716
